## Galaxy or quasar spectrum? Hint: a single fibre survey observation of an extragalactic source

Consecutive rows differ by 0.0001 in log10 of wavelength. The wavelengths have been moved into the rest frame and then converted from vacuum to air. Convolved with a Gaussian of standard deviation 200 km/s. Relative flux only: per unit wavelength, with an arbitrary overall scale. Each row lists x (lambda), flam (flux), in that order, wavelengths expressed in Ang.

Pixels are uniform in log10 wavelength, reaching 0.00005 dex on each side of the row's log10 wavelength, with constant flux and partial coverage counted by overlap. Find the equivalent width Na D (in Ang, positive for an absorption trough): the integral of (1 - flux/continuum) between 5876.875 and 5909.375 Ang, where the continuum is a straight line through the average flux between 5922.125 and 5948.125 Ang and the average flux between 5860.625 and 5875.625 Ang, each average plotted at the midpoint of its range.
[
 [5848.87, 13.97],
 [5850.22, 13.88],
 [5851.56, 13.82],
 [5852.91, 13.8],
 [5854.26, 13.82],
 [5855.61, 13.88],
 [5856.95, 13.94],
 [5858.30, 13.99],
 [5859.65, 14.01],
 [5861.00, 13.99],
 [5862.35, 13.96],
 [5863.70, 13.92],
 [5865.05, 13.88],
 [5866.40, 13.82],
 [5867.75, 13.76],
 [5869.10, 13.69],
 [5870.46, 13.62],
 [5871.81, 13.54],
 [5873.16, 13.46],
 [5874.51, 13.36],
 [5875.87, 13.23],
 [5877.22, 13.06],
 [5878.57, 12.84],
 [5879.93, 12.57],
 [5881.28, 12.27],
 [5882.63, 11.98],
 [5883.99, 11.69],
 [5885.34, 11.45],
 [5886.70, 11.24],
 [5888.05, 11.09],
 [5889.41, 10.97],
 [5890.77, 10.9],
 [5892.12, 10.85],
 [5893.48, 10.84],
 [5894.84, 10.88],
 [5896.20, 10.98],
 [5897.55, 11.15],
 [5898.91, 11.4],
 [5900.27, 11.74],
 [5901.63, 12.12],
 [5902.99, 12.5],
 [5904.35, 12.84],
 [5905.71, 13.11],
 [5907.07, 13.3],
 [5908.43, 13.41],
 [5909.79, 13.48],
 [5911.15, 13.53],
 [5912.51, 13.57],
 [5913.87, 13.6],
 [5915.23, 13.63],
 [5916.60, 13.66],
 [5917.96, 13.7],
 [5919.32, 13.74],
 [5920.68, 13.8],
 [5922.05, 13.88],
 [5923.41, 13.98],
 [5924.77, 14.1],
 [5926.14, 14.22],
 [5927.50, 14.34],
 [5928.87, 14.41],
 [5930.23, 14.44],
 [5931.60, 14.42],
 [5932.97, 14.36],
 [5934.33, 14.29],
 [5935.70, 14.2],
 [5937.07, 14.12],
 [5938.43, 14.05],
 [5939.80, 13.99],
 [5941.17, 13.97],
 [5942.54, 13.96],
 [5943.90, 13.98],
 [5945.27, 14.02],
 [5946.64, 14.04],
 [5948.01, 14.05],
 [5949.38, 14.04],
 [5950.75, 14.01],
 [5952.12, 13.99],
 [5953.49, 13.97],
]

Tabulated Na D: 4.7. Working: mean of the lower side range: 13.7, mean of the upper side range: 14.2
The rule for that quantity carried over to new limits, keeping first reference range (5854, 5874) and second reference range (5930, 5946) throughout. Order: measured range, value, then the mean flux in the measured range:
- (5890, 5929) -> 3.2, 12.9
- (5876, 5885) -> 1.0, 12.4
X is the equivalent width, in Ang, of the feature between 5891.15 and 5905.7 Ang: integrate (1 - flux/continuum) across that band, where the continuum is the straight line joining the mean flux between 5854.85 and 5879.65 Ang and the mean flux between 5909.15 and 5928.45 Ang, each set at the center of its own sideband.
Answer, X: 2.3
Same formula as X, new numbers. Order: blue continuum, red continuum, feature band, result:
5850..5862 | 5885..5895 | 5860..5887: -1.47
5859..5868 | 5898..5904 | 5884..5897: 1.50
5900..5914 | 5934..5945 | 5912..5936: -0.79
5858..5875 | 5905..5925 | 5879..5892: 2.04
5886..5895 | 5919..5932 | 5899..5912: -0.53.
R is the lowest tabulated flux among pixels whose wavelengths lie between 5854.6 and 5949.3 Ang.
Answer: 10.84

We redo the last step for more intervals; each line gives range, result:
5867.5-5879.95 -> 12.57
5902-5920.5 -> 12.5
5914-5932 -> 13.63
